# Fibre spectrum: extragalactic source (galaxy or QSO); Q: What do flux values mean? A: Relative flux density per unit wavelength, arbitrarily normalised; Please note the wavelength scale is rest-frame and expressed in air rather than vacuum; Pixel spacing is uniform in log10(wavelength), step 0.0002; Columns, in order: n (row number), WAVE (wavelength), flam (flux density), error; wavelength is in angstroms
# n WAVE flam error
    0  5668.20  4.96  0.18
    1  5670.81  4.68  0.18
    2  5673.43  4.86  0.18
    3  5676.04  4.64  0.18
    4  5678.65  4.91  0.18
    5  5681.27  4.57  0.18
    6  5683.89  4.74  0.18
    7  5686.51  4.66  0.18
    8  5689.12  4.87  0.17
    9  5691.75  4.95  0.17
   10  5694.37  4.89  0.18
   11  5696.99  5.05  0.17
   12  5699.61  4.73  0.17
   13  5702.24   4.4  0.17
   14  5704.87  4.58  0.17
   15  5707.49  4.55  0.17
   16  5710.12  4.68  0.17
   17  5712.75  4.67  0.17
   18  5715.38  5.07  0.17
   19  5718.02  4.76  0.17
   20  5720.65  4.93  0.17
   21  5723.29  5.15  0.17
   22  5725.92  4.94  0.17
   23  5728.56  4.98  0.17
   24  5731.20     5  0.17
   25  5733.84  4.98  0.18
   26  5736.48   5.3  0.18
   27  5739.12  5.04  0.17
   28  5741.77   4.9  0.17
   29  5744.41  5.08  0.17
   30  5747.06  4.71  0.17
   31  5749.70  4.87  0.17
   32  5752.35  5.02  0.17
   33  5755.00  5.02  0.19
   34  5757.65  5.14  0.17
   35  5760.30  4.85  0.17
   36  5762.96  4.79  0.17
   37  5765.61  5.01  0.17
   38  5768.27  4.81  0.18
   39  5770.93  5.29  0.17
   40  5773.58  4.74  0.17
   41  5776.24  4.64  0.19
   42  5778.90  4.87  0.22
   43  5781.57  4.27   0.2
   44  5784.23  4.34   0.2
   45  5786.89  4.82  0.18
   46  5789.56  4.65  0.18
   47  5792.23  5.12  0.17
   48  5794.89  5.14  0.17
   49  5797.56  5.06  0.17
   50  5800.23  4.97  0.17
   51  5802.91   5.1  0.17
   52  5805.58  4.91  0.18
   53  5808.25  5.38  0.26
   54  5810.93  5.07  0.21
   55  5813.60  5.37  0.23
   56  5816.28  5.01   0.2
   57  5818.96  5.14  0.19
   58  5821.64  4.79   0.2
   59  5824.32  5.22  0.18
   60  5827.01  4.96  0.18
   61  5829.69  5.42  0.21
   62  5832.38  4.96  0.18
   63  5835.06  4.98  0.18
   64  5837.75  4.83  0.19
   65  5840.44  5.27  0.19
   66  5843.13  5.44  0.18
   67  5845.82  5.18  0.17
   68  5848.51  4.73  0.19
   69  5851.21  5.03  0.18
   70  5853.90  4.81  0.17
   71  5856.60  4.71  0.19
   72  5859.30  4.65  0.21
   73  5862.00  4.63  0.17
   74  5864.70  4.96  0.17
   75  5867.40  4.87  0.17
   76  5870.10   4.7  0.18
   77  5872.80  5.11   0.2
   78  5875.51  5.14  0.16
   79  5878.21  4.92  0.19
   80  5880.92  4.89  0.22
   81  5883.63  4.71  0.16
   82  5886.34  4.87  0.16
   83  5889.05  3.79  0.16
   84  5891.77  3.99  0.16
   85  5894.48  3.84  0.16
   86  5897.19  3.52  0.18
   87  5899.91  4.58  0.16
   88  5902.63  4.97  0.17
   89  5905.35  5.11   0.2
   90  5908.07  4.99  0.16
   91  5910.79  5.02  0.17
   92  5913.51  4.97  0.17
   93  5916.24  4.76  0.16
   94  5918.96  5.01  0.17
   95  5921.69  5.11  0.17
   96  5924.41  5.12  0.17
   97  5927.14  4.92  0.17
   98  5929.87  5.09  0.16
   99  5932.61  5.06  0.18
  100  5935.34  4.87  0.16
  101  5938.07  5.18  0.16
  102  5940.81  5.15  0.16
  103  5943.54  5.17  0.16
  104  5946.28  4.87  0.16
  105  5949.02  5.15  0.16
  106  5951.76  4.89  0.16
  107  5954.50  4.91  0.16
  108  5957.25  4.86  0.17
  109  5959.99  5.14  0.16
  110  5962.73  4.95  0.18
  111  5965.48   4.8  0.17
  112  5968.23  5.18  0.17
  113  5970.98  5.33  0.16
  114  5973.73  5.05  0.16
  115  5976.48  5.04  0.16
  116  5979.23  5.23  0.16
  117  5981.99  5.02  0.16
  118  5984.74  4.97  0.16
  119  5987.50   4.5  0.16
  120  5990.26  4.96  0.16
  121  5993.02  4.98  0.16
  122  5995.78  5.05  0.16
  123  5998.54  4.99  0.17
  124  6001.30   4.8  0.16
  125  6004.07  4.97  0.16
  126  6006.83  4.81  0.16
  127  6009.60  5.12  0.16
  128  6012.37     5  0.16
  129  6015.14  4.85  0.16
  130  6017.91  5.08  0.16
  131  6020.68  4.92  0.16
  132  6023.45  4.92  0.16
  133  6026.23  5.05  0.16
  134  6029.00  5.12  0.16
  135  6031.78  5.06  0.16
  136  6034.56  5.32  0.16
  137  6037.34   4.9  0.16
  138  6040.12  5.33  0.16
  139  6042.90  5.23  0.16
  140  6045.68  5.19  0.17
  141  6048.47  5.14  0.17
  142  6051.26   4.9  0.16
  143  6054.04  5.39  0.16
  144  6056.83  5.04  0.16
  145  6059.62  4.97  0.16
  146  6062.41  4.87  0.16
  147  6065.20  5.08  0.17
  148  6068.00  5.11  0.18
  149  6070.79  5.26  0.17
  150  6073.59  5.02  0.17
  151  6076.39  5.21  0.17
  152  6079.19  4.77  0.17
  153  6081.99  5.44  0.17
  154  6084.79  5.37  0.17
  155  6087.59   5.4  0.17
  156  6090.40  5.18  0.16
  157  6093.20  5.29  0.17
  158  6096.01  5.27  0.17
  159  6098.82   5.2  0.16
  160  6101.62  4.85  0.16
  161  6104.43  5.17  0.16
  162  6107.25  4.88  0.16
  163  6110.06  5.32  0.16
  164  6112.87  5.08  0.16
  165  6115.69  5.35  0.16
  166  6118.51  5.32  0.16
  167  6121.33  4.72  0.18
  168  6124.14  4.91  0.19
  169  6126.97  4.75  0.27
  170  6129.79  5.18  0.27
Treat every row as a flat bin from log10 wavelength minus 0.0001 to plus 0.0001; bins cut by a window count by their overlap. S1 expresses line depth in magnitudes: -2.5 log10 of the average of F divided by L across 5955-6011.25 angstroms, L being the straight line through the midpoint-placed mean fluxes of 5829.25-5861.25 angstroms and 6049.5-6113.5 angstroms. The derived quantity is 0.02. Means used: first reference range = 4.98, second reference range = 5.13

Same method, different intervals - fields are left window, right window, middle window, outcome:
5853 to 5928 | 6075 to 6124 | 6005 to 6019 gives 0.00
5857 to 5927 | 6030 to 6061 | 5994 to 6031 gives 0.02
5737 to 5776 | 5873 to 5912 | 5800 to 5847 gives -0.07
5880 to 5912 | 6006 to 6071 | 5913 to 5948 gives -0.08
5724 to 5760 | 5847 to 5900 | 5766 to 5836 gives -0.03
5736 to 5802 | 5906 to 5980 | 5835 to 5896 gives 0.04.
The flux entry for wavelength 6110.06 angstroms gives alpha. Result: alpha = 5.32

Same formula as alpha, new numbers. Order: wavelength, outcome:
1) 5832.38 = 4.96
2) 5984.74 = 4.97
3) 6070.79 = 5.26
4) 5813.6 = 5.37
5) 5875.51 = 5.14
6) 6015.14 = 4.85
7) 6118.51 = 5.32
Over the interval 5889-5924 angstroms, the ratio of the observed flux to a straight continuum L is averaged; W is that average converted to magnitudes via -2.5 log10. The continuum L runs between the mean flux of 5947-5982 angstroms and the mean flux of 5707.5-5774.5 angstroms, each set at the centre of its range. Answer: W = 0.09 mag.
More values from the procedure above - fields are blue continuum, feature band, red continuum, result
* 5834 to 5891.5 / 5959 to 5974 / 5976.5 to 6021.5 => -0.031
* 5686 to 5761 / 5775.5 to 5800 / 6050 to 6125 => 0.034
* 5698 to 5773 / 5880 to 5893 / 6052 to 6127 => 0.129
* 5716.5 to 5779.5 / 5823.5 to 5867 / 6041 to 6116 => 0.006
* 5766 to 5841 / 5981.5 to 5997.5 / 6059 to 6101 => 0.041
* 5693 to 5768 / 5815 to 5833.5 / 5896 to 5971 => -0.033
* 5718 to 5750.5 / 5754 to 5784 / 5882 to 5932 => 0.020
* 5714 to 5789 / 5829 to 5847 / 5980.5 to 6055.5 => -0.044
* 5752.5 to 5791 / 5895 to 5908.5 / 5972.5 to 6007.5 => 0.077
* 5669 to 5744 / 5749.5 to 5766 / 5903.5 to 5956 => -0.017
